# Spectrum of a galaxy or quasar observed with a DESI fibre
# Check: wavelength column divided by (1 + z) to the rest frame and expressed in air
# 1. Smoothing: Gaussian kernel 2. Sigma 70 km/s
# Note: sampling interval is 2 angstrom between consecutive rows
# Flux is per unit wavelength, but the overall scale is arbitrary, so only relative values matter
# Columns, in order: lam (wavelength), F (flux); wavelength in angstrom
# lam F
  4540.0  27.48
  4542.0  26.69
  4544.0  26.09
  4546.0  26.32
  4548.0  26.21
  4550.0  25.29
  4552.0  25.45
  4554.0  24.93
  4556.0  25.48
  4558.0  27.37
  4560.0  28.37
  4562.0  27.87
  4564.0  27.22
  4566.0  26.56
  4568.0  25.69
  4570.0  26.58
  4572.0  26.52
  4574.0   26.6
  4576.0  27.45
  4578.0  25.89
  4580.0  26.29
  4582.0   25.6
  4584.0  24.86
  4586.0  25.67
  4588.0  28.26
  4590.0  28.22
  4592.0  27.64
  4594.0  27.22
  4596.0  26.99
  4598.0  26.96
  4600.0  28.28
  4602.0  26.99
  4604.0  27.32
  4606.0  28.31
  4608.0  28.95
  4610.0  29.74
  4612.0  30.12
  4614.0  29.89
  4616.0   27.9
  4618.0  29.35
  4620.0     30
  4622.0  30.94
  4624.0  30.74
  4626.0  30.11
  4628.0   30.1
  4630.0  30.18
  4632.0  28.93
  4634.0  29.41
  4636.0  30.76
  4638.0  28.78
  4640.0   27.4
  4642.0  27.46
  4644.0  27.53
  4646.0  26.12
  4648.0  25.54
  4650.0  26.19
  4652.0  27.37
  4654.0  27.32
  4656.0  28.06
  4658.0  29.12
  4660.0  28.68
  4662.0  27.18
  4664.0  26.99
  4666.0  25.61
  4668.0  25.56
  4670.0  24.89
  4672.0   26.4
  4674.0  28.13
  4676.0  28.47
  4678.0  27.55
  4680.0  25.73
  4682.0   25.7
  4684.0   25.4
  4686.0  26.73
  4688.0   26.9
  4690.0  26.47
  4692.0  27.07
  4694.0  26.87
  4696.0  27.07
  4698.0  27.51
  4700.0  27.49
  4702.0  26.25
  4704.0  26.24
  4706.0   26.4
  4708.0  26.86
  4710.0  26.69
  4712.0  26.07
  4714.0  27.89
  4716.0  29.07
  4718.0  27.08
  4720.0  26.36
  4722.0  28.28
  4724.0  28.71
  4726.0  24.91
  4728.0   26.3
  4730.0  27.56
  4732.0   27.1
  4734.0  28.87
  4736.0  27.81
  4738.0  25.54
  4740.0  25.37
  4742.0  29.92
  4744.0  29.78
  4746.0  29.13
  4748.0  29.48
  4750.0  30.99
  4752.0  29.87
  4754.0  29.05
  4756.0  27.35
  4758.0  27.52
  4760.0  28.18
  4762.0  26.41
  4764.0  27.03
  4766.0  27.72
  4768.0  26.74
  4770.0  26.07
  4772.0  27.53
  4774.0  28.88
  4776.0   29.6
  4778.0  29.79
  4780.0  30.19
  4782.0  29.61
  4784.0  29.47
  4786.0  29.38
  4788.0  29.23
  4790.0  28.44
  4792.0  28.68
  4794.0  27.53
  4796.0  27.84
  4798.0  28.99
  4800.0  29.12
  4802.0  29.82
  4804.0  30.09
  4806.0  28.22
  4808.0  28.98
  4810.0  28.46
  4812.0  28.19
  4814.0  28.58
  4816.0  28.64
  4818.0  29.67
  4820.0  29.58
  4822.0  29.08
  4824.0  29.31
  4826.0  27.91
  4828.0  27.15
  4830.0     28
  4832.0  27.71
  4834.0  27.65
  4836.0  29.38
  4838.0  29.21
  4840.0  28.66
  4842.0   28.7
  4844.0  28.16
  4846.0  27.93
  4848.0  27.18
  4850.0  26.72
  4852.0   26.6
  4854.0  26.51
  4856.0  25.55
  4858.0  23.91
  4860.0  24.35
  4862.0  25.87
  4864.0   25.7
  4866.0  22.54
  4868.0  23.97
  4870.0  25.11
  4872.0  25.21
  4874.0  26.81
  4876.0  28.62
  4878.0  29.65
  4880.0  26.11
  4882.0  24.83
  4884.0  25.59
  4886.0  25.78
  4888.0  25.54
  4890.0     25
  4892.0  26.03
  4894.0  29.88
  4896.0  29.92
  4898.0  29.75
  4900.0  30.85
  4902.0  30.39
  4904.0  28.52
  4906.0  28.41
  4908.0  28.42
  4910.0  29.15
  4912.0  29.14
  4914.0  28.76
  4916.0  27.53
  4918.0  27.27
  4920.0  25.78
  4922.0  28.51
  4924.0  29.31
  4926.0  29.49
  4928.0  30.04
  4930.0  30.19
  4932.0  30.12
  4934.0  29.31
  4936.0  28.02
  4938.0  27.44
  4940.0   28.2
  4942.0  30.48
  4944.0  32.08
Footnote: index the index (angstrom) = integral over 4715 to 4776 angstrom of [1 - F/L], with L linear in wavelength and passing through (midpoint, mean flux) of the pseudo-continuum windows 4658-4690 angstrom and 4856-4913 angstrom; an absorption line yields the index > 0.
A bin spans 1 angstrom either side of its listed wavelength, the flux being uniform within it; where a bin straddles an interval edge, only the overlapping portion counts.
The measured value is -2.4 angstrom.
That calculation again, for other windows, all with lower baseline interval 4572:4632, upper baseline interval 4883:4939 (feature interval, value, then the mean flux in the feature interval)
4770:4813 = -0.9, 28.9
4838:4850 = 0.1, 28.1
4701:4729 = 1.3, 26.9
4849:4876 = 2.8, 25.4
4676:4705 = 1.5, 26.7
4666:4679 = 0.7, 26.7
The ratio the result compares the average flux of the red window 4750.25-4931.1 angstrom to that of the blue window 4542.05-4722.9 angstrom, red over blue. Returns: 1.0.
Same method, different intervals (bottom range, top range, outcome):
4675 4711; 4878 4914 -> 1.04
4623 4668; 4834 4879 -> 0.95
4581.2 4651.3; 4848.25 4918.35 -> 0.95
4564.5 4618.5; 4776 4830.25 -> 1.06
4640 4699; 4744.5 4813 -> 1.07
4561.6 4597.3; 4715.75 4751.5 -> 1.04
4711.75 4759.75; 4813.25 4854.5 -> 1.01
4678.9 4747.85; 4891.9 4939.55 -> 1.07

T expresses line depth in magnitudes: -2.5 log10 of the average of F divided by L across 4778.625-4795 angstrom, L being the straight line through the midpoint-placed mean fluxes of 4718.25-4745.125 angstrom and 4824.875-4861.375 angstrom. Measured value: -0.07 mag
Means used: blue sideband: 27.4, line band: 29.1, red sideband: 27.3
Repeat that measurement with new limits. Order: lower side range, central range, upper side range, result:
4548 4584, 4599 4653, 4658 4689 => -0.083 mag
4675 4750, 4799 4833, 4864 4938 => -0.047 mag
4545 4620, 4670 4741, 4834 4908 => 0.009 mag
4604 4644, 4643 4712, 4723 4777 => 0.075 mag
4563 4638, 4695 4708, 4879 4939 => 0.050 mag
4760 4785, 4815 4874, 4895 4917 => 0.064 mag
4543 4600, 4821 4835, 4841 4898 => -0.067 mag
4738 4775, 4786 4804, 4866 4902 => -0.041 mag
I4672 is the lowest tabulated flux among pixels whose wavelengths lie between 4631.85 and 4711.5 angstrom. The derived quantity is 24.89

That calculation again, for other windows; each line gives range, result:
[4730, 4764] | 25.37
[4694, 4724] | 26.07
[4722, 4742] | 24.91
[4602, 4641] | 26.99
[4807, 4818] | 28.19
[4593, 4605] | 26.96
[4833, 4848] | 27.18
